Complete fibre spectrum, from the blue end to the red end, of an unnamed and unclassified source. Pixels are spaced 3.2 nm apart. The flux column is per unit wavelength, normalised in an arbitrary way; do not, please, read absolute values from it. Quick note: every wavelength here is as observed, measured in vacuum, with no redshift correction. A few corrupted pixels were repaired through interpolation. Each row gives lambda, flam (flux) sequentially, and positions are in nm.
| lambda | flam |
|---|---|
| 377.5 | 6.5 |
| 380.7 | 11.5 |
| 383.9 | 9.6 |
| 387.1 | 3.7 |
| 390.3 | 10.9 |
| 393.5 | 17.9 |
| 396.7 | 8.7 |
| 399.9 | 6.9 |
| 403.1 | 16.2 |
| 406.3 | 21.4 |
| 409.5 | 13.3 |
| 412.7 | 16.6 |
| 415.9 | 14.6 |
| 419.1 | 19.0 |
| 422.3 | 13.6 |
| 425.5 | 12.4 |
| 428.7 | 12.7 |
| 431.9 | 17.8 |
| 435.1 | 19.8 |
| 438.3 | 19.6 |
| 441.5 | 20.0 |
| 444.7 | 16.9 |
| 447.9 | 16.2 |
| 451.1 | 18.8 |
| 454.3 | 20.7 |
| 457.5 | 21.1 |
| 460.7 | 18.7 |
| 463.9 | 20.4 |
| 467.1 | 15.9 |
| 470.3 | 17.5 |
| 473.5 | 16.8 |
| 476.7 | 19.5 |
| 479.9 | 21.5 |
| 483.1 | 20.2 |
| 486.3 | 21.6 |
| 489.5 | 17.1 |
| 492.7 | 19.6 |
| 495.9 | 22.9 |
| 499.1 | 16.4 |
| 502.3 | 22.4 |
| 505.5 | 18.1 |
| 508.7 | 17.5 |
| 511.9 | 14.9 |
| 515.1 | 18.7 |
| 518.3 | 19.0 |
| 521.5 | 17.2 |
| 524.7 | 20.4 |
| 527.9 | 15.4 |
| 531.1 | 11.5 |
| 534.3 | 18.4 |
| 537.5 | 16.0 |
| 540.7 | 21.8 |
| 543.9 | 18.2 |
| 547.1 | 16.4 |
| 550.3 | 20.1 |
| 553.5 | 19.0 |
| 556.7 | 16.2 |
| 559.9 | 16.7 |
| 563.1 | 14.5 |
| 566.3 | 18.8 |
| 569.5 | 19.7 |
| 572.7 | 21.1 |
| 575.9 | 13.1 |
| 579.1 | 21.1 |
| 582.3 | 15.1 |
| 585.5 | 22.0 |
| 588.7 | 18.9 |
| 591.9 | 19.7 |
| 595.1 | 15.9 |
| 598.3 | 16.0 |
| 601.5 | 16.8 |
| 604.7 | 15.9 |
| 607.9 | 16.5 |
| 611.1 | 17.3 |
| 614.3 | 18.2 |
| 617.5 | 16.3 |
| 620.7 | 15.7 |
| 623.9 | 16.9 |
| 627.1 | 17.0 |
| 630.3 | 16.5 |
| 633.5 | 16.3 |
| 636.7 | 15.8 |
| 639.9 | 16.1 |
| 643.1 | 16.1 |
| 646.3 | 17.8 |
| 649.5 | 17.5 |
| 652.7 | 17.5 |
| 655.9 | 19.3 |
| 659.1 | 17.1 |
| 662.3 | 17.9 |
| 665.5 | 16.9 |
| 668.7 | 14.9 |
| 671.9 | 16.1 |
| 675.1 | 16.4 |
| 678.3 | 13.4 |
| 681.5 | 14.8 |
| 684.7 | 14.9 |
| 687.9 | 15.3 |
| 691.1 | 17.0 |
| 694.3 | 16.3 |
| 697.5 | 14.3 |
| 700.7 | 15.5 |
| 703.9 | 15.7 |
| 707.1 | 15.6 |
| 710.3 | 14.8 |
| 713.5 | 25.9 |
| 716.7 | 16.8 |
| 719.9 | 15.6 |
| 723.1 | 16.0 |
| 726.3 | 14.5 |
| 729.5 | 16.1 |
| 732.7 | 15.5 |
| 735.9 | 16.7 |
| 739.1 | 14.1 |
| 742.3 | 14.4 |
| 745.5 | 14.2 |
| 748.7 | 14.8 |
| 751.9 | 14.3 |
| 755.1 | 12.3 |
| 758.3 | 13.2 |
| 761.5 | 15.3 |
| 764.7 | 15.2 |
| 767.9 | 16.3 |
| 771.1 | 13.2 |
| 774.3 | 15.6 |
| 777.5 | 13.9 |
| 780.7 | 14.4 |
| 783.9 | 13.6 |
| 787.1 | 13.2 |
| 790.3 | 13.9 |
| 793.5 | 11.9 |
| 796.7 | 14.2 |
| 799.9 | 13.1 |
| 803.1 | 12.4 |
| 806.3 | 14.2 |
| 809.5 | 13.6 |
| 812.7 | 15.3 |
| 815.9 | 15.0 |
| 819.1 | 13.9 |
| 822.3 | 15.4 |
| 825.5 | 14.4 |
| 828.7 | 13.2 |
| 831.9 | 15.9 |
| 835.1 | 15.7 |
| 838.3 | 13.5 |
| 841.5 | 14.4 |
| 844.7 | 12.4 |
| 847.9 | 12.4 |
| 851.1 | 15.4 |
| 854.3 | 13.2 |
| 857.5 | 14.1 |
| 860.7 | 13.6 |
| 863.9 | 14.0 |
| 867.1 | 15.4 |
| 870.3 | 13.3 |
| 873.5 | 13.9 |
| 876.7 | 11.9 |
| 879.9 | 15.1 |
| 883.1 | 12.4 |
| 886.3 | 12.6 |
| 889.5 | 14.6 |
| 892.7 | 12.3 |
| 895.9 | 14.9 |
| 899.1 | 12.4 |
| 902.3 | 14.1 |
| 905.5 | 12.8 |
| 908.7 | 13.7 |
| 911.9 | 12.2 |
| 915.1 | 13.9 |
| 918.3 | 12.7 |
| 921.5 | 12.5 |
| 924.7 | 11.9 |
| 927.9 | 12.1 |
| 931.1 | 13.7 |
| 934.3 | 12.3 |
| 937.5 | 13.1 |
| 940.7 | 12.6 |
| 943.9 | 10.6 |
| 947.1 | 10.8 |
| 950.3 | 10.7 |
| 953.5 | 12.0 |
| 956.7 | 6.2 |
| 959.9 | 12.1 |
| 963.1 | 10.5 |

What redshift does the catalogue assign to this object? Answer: 0.09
